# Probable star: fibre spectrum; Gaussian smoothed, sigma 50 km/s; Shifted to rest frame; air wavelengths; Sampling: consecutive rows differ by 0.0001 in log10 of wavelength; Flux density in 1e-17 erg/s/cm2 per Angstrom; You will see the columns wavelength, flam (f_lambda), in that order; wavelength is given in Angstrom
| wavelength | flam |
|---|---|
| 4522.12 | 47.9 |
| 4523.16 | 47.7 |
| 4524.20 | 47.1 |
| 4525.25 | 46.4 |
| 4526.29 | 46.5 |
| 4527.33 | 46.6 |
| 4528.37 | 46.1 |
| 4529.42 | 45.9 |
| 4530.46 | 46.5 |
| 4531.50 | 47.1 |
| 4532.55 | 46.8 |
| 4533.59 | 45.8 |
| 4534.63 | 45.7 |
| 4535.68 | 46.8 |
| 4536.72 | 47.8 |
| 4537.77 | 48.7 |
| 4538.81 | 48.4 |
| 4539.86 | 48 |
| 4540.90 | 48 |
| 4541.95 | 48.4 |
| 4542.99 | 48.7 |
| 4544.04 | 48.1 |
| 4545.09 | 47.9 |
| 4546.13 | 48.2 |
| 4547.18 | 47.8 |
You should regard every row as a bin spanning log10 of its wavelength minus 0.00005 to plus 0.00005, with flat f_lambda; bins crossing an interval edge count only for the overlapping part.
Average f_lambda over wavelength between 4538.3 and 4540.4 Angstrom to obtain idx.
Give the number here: 48.2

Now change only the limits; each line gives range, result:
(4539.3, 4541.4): 48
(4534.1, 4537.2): 46.8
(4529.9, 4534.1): 46.6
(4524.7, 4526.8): 46.3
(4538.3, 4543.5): 48.3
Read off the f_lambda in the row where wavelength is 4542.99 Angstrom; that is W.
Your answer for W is 48.7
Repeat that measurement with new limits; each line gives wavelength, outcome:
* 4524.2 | 47.1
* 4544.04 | 48.1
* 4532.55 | 46.8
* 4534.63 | 45.7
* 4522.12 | 47.9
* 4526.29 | 46.5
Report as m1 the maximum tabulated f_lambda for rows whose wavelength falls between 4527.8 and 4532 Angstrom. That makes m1 47.1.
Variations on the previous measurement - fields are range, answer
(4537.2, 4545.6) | 48.7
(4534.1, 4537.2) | 47.8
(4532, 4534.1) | 46.8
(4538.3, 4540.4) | 48.4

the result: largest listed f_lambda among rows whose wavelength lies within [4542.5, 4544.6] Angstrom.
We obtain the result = 48.7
